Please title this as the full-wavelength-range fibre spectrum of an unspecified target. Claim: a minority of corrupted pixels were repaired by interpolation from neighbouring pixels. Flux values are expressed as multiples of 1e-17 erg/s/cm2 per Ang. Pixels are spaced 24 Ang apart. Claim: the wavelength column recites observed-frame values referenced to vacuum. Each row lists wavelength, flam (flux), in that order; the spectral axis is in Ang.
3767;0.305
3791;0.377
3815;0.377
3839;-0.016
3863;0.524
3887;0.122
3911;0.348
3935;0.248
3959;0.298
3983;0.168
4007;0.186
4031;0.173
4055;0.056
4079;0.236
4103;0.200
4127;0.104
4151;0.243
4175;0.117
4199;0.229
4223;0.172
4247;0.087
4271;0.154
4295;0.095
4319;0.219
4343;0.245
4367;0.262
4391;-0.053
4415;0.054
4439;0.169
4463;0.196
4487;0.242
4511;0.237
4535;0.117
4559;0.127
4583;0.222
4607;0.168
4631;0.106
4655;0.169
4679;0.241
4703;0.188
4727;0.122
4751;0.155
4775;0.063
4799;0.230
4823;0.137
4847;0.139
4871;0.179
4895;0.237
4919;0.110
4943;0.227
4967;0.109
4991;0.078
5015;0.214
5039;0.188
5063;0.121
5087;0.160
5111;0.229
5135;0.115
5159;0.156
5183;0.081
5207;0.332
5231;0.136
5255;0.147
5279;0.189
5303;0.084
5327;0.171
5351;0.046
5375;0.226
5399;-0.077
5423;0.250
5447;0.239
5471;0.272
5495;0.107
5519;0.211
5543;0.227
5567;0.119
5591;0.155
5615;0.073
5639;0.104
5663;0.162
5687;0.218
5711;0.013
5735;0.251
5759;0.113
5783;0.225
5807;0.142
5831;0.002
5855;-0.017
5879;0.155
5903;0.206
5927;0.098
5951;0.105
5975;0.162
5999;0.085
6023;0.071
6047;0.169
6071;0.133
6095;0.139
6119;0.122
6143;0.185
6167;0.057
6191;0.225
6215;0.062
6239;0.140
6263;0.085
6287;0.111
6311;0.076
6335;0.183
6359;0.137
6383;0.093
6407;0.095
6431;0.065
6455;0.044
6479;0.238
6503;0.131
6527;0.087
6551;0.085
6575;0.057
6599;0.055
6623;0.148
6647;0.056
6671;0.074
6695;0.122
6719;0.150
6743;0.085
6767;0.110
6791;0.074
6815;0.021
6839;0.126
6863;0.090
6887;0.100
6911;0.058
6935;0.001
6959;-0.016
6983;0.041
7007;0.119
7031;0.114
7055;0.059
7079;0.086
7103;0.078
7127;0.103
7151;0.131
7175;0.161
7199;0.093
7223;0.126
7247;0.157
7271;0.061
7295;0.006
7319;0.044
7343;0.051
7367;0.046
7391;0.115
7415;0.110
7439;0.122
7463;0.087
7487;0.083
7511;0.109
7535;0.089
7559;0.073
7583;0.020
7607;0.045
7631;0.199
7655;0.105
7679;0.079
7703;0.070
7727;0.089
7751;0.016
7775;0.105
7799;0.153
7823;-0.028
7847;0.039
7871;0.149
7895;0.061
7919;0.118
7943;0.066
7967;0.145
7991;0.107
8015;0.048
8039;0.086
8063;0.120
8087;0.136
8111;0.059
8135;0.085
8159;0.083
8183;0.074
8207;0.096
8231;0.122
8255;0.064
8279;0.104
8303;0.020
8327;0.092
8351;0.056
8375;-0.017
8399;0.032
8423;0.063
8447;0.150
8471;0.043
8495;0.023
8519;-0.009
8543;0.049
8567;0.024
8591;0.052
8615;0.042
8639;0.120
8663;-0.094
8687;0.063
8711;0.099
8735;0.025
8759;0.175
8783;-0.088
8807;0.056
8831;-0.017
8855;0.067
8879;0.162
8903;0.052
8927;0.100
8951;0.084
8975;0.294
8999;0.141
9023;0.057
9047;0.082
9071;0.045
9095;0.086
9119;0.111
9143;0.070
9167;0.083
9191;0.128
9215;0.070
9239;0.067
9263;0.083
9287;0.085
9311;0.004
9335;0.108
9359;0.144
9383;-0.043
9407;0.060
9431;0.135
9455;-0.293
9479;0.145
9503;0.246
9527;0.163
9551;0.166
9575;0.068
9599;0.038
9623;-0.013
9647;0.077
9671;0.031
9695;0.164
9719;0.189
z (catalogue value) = 1.409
